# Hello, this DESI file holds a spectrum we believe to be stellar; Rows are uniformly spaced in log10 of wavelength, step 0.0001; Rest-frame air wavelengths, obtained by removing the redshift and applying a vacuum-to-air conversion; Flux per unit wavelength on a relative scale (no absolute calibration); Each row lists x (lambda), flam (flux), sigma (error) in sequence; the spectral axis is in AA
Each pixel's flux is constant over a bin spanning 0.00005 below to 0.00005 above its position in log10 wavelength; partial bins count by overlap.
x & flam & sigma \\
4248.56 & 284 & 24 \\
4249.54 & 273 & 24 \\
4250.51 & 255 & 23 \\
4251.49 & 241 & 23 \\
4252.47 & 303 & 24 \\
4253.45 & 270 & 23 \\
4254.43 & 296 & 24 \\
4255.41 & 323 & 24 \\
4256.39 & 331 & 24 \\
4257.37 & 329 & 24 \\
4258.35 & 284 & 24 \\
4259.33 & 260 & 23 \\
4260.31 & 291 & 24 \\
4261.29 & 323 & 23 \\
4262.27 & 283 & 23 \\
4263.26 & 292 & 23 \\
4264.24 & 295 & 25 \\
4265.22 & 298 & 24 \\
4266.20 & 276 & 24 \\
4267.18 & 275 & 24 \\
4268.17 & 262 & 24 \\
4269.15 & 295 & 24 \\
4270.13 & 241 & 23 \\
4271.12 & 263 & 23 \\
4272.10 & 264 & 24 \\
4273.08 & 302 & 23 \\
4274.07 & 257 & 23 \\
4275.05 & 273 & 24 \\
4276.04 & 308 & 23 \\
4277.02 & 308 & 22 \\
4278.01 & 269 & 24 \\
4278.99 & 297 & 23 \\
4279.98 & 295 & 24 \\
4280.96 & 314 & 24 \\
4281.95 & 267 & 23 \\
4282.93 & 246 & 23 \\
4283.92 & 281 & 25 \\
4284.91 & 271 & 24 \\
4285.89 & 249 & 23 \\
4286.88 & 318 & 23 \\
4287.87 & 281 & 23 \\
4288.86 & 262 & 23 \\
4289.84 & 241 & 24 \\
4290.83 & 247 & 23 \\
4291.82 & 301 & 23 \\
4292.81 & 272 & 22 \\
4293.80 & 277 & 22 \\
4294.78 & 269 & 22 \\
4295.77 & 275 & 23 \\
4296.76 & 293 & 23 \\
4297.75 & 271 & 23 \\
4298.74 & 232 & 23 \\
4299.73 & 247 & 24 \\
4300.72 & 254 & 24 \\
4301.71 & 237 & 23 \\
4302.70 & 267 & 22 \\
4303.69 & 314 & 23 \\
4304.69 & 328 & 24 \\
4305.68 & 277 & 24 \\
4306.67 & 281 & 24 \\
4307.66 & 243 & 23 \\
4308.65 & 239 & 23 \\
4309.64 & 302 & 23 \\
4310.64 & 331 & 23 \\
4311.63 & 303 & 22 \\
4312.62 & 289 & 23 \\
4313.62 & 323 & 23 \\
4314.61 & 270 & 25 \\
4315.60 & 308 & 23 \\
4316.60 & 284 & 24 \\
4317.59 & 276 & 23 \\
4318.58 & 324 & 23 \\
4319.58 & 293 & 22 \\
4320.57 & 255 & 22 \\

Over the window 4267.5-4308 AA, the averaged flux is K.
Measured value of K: 274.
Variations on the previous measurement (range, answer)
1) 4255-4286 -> 285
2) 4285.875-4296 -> 273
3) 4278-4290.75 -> 276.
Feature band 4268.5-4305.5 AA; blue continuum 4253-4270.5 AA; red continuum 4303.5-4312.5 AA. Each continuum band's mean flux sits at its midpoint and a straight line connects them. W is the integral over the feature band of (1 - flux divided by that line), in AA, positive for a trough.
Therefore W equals 1.9 AA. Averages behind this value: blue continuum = 291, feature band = 275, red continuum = 290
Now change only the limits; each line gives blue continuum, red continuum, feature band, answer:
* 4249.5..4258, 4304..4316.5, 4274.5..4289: 0.4 AA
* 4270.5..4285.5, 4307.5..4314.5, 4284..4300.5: 0.9 AA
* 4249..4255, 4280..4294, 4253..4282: -1.5 AA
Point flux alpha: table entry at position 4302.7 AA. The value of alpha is 267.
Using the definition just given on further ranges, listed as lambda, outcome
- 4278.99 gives 297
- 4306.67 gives 281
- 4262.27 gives 283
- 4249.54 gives 273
